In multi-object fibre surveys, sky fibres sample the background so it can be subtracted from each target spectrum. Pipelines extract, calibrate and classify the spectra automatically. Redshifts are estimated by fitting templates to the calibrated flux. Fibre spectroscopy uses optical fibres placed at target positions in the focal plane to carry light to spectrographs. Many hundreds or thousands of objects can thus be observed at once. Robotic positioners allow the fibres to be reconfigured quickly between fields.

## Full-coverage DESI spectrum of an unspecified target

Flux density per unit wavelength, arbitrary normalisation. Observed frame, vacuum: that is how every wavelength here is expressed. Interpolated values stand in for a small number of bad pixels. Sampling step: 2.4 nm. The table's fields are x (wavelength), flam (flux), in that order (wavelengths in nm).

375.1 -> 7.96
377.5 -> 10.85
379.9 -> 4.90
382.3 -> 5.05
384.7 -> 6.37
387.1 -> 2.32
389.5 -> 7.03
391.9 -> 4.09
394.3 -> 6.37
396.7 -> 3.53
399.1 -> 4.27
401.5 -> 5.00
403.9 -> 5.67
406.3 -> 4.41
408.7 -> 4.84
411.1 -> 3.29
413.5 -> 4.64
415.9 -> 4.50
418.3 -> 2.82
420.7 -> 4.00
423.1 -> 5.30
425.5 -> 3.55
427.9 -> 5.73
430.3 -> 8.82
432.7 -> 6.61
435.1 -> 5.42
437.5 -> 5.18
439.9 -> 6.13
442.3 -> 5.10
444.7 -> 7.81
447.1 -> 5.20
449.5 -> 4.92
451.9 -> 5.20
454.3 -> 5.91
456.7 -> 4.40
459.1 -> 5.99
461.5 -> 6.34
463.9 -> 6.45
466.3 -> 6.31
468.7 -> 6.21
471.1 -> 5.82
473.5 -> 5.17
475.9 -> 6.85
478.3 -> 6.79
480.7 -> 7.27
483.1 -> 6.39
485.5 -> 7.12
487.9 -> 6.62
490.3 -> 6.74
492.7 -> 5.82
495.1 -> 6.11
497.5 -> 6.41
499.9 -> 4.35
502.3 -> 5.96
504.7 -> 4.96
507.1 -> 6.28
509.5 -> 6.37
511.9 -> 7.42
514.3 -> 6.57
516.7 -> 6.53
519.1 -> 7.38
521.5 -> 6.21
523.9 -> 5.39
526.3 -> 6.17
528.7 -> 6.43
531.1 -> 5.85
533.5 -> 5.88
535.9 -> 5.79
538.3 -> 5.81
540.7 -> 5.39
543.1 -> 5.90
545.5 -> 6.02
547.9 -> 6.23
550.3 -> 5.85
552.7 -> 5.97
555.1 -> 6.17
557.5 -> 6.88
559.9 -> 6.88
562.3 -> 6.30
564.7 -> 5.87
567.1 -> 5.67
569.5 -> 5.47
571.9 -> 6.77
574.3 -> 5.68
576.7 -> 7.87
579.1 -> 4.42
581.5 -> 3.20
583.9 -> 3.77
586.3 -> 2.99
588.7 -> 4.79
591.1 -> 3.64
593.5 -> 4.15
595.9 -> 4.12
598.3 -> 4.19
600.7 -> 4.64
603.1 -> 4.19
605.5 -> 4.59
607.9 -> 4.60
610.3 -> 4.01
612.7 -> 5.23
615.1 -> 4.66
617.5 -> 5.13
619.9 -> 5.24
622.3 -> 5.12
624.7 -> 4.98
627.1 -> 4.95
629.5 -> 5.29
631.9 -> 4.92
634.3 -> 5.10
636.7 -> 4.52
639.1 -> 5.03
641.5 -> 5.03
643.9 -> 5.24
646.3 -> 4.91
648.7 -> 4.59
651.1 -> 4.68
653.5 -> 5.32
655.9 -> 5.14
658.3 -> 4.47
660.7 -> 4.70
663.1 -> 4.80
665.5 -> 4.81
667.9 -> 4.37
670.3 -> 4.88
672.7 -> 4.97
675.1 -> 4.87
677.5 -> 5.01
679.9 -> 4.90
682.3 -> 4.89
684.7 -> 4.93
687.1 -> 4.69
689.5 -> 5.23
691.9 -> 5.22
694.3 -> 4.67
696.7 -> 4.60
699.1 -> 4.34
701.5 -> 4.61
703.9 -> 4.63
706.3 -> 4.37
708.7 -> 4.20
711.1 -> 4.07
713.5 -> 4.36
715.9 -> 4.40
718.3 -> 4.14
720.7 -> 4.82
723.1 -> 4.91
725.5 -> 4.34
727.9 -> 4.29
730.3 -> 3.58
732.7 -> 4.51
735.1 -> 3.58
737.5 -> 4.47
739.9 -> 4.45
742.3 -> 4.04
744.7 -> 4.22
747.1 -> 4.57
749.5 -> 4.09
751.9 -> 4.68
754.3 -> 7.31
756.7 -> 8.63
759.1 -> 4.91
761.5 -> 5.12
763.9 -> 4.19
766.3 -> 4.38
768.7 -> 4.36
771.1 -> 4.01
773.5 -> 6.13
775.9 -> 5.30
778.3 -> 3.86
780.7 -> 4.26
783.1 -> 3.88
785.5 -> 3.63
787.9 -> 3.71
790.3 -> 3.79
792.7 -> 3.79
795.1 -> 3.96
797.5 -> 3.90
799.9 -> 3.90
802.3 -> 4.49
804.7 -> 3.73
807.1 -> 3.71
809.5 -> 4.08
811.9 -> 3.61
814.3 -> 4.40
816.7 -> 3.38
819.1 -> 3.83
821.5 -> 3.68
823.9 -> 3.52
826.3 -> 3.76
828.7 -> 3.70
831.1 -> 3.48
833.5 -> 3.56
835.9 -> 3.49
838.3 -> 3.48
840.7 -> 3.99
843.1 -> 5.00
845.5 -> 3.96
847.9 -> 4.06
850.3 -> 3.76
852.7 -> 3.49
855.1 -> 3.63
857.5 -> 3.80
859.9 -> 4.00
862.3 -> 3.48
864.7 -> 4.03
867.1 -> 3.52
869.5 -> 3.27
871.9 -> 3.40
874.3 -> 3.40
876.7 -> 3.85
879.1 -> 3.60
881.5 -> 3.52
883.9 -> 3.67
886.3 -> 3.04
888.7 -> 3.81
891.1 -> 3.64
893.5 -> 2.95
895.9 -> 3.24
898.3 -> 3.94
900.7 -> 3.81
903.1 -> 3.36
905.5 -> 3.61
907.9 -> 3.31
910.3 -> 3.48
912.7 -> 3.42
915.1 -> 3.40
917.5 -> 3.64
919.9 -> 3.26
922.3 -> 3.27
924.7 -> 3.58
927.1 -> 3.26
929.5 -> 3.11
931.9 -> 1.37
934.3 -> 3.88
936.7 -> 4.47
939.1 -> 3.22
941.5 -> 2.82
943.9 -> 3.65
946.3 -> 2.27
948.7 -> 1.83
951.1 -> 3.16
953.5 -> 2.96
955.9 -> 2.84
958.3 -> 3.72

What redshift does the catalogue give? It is 0.151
